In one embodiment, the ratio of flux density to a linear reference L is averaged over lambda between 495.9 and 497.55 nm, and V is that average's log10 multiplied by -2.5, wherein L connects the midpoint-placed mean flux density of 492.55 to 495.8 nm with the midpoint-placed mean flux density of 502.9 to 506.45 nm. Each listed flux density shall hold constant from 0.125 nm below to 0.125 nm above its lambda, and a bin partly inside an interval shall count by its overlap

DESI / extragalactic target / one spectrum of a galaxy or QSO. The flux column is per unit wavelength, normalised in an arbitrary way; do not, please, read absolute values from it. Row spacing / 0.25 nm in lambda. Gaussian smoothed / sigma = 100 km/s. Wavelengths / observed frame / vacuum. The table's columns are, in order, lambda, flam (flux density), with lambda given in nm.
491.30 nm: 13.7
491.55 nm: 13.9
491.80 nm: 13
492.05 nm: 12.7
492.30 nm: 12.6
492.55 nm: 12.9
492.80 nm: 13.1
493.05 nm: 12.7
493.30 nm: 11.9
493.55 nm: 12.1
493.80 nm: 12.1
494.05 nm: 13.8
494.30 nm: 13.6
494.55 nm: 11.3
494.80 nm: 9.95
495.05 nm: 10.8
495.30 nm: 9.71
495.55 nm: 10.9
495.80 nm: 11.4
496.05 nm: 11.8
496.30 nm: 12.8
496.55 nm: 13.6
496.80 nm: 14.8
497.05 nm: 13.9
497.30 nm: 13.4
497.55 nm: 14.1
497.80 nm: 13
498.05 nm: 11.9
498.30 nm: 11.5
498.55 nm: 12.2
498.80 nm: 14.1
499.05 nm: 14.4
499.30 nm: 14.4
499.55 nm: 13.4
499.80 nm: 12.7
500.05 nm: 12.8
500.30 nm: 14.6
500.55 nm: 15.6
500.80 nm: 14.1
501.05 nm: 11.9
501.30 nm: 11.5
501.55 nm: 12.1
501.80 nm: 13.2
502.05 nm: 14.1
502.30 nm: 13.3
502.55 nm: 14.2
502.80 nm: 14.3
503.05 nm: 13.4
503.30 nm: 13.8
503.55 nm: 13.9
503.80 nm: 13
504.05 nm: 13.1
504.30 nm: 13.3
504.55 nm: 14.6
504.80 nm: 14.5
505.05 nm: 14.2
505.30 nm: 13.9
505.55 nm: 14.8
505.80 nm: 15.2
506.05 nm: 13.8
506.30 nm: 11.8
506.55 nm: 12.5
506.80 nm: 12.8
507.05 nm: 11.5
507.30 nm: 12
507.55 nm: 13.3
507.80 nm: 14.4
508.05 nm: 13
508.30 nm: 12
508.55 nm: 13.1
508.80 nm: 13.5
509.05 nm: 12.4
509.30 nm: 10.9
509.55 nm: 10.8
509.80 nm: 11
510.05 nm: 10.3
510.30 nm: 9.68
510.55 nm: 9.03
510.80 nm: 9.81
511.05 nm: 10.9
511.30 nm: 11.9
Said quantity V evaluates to -0.09 mag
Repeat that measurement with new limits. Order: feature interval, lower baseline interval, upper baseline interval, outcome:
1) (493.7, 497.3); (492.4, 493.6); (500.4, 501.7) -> 0.04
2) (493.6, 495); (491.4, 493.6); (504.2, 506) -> 0.08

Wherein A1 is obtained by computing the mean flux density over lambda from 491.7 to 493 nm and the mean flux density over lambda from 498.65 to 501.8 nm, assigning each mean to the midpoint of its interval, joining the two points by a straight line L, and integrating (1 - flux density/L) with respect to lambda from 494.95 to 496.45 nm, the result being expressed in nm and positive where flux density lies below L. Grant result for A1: 0.209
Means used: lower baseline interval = 12.8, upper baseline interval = 13.4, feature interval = 11.3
